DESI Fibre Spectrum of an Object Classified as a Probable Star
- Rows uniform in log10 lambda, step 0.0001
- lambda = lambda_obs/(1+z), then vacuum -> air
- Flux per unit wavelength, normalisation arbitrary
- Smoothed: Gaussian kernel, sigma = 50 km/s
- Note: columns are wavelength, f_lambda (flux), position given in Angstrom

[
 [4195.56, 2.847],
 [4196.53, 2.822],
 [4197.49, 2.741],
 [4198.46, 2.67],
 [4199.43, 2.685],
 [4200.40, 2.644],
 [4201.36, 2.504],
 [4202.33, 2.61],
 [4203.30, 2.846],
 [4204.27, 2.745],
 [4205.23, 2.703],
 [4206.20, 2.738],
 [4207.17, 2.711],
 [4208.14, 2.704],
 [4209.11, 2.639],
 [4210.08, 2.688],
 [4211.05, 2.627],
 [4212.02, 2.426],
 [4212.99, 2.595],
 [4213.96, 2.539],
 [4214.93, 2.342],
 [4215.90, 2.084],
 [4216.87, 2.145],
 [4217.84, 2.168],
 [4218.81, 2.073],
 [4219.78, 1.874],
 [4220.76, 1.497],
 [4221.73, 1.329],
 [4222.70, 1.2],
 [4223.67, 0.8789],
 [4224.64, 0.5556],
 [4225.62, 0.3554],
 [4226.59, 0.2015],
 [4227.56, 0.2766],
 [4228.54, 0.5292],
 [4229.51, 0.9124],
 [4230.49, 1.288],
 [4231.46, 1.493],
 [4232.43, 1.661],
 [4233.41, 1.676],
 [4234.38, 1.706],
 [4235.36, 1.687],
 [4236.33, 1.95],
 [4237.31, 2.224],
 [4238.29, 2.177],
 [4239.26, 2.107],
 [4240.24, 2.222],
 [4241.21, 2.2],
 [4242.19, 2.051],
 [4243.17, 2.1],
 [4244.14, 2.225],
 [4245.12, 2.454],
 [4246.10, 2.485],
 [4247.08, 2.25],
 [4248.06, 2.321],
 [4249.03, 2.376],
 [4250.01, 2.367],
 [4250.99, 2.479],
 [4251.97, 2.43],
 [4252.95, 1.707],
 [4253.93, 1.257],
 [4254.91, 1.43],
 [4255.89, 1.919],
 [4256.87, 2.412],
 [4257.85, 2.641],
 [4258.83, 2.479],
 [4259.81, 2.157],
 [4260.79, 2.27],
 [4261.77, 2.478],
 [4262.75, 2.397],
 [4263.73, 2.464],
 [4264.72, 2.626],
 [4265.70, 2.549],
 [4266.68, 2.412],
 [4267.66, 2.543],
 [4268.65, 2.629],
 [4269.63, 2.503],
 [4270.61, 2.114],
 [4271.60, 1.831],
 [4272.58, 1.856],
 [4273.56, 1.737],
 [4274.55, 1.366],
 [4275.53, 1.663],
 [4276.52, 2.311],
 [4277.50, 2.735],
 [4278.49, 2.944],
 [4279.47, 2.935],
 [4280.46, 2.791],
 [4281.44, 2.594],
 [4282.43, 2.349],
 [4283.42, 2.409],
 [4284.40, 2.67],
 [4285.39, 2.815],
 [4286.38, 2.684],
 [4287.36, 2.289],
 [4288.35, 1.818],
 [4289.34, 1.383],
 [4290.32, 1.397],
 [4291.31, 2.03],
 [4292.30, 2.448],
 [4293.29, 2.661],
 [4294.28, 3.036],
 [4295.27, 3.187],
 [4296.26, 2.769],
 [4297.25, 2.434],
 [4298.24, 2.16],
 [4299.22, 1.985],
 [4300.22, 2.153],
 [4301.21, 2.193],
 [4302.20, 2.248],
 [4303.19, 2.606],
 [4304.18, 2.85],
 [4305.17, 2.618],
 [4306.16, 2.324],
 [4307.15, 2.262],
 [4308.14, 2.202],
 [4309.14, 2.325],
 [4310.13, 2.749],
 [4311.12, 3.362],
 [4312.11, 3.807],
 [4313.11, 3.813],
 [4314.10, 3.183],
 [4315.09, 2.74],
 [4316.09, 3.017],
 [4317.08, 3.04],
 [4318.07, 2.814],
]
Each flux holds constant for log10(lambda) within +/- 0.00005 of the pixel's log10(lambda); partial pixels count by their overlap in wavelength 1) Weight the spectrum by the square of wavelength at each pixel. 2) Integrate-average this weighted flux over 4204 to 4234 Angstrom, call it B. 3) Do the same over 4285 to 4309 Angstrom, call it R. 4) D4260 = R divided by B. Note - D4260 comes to 1.37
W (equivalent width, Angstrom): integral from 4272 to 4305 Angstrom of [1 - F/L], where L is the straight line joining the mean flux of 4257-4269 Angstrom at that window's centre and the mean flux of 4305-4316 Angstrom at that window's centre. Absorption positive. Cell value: 4.1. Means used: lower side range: 2.47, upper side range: 2.87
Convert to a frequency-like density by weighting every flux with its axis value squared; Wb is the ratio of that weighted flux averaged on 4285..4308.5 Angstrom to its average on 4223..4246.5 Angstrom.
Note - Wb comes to 1.56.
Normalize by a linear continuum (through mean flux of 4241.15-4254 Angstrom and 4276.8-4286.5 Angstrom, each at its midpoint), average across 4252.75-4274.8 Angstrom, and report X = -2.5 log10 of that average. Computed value 0.12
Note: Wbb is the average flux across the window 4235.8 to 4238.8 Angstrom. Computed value 2.11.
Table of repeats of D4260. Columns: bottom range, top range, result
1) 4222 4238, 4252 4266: 1.89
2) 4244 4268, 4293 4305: 1.13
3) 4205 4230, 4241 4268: 1.29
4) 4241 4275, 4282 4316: 1.17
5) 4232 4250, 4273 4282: 1.13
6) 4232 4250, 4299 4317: 1.32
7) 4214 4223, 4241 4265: 1.19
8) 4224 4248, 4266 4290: 1.44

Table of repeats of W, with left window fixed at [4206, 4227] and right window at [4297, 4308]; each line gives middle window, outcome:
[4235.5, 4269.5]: -2.5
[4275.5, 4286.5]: -1.8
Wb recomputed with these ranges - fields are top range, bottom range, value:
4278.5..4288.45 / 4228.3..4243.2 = 1.50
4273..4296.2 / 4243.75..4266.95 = 1.05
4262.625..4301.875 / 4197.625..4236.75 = 1.26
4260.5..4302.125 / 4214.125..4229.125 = 1.83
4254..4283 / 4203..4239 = 1.28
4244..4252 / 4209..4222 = 1.09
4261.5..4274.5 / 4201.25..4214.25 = 0.88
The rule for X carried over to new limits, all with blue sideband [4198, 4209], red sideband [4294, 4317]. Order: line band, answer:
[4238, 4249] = 0.20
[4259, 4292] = 0.17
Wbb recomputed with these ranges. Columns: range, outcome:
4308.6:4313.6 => 3.2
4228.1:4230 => 0.726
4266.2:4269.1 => 2.52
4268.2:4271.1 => 2.42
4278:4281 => 2.89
